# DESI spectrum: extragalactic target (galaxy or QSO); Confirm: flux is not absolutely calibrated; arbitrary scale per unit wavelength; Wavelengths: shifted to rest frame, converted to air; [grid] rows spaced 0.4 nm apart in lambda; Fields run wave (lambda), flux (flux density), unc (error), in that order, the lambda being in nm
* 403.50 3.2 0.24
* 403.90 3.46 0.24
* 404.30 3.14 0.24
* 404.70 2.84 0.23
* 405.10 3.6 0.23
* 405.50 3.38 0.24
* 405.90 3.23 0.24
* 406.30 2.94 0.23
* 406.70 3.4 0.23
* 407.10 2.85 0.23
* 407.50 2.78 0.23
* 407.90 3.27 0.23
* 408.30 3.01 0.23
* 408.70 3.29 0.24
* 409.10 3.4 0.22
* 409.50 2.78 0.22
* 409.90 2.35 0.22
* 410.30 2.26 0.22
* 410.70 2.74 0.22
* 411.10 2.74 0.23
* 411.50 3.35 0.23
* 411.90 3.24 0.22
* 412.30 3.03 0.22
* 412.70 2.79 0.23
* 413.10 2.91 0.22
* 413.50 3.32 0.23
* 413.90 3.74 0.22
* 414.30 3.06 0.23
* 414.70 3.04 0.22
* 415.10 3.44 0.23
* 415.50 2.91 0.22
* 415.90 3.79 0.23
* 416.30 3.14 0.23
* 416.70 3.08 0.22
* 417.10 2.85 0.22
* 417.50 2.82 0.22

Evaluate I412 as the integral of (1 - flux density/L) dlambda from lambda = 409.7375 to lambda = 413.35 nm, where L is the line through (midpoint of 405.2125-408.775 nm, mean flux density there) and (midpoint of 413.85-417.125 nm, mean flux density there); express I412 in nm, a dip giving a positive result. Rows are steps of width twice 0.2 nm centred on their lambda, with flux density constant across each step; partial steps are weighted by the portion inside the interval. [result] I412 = 0.39 nm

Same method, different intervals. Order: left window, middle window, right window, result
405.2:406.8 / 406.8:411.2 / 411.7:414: 0.45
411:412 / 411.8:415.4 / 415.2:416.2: 0.08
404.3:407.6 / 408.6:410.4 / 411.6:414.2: 0.19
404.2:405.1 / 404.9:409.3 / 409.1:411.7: -0.35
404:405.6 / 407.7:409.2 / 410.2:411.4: -0.18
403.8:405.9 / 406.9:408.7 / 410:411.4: -0.05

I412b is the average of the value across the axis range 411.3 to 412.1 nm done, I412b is 3.29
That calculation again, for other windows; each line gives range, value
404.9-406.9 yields 3.31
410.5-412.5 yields 3.02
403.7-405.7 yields 3.28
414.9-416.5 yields 3.32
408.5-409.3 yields 3.34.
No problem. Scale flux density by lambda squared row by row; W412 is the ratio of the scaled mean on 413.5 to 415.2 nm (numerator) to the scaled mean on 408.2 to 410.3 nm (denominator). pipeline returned 1.17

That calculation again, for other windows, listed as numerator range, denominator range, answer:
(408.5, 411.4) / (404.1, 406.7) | 0.90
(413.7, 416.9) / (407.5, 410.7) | 1.17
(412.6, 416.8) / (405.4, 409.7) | 1.07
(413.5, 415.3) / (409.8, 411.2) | 1.34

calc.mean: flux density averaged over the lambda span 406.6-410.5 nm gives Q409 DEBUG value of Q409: 2.93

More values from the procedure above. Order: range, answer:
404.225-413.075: 3.01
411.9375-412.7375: 3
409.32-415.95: 3.01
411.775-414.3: 3.16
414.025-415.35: 3.2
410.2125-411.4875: 2.72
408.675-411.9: 2.86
